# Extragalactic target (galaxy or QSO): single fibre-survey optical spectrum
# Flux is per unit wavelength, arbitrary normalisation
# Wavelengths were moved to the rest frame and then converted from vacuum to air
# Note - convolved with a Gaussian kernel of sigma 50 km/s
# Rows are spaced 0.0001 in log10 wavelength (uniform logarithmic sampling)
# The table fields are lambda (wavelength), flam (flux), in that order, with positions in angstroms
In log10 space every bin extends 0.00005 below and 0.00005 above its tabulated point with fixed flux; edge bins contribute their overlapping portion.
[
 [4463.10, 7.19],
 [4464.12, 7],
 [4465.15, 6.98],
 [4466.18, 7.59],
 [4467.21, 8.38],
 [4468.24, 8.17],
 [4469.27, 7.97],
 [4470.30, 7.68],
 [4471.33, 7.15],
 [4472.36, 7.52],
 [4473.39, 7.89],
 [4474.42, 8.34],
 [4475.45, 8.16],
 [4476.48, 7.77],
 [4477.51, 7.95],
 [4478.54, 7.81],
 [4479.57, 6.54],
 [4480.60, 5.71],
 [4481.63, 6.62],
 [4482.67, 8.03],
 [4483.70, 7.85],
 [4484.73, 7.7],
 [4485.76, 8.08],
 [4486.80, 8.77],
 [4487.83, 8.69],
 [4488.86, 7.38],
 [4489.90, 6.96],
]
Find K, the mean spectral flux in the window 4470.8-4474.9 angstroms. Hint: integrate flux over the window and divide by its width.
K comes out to 7.72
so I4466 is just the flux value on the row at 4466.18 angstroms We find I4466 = 7.59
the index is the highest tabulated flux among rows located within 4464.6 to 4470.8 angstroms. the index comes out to 8.38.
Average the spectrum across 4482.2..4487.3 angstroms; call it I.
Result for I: 8.09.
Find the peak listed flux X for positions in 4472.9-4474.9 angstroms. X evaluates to 8.34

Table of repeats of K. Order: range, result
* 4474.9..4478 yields 7.97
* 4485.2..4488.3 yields 8.5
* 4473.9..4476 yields 8.25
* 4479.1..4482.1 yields 6.29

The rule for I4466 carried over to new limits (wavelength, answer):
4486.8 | 8.77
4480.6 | 5.71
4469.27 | 7.97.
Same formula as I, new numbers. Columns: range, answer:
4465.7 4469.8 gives 8.02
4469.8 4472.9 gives 7.45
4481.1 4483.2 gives 7.3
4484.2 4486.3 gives 7.89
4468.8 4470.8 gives 7.82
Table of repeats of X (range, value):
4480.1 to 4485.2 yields 8.03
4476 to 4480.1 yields 7.95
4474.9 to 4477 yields 8.16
